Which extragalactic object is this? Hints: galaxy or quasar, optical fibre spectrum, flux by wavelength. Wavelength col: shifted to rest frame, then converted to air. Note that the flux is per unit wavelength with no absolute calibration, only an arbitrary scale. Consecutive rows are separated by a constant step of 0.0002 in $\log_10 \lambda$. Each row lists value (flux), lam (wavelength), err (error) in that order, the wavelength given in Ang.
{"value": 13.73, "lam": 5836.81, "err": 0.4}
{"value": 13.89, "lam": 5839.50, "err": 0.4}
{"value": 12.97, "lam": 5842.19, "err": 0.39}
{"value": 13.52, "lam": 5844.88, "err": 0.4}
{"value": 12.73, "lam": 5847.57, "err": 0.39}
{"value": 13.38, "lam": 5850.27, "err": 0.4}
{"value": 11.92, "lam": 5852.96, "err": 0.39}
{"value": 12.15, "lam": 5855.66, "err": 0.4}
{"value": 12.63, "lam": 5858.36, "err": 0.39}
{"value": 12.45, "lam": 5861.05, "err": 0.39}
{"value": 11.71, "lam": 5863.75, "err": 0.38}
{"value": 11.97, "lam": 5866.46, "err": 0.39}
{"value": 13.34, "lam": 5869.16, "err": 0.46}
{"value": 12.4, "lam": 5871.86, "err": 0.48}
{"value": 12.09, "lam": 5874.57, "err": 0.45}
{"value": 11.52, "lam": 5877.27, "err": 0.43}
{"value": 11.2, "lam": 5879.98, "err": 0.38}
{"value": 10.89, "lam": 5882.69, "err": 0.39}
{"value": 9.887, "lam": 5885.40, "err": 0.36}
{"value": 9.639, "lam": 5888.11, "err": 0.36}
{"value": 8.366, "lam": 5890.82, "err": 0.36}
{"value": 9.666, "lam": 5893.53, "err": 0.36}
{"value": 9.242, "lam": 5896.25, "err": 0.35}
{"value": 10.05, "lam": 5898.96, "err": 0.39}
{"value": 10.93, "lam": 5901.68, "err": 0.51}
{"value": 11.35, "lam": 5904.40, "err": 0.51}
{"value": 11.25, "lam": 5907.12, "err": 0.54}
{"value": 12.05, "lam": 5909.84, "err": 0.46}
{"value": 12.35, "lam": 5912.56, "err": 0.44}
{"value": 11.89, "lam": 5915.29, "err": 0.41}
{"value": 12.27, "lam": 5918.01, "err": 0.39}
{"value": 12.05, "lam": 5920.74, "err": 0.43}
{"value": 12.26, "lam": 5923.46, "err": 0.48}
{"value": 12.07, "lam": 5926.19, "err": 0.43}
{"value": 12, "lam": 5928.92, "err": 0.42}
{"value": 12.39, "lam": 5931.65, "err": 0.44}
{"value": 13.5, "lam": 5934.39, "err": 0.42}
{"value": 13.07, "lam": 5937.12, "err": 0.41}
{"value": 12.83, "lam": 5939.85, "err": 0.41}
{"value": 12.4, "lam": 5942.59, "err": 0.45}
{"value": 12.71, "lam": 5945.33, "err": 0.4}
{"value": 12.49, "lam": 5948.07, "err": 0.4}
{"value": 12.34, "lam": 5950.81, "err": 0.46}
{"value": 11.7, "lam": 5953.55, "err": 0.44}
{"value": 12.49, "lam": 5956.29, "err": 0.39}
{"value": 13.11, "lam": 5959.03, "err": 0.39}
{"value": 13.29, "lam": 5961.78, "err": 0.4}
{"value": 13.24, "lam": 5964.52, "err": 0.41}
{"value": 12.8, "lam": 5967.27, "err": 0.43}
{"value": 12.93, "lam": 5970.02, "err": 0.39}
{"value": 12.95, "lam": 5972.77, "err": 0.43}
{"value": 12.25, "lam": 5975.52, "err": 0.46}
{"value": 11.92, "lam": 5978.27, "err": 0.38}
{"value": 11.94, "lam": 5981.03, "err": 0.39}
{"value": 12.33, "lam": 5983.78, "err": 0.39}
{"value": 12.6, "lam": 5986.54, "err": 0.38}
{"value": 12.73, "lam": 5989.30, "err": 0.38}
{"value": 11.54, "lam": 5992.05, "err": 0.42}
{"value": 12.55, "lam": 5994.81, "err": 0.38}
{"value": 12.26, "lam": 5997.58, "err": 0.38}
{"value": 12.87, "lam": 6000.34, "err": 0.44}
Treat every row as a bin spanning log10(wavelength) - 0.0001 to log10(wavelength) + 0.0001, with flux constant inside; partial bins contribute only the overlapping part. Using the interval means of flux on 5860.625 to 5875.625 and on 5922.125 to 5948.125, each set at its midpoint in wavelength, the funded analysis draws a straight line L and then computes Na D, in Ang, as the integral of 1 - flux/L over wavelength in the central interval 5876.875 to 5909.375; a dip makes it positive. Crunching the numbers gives 5.4 Ang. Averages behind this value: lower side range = 12.3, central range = 10.3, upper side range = 12.6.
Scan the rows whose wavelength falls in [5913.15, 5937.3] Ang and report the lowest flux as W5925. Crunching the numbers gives 11.89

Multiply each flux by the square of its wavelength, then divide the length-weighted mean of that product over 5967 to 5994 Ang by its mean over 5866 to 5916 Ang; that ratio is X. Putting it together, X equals 1.16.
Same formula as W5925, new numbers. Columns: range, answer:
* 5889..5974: 8.366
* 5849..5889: 9.639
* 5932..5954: 11.7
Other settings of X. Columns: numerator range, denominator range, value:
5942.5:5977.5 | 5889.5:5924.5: 1.17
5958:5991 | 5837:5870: 1.03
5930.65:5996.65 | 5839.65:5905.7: 1.13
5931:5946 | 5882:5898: 1.36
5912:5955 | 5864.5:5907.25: 1.16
